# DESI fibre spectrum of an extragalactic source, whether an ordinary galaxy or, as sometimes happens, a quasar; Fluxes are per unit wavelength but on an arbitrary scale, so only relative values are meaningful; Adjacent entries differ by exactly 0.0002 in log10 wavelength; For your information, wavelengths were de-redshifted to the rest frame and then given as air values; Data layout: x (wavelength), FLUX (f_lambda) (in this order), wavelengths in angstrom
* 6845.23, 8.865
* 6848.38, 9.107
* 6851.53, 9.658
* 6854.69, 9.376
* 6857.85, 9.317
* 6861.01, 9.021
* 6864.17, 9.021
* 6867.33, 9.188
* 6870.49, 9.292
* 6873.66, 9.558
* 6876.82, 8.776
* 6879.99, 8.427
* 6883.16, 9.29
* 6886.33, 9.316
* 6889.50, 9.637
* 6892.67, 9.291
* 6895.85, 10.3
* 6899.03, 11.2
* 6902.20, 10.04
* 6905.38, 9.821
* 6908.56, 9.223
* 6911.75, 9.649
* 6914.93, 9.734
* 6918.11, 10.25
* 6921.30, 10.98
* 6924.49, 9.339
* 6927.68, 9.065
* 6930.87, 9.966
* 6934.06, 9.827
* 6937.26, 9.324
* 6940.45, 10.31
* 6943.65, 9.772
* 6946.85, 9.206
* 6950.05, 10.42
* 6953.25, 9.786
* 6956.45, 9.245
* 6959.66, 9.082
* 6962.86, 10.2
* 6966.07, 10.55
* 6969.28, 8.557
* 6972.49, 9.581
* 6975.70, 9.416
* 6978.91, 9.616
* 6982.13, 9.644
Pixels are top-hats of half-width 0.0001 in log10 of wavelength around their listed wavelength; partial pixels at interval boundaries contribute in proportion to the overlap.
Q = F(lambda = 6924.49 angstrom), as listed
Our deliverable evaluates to 9.339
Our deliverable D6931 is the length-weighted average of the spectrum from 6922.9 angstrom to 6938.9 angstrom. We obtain 9.51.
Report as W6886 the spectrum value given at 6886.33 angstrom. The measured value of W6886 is 9.316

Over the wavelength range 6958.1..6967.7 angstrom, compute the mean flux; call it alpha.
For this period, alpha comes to 9.95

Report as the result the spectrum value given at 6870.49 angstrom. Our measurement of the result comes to 9.292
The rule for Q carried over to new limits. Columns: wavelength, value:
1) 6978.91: 9.616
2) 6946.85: 9.206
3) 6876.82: 8.776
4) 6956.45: 9.245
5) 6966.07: 10.55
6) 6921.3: 10.98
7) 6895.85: 10.3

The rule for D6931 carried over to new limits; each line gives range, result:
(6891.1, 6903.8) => 10.2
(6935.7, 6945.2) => 9.81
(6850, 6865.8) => 9.27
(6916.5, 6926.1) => 10.2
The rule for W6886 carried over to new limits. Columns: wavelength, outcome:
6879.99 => 8.427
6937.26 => 9.324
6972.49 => 9.581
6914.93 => 9.734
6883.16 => 9.29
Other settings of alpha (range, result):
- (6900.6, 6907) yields 9.94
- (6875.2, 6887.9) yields 8.96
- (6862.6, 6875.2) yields 9.26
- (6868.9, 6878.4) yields 9.21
